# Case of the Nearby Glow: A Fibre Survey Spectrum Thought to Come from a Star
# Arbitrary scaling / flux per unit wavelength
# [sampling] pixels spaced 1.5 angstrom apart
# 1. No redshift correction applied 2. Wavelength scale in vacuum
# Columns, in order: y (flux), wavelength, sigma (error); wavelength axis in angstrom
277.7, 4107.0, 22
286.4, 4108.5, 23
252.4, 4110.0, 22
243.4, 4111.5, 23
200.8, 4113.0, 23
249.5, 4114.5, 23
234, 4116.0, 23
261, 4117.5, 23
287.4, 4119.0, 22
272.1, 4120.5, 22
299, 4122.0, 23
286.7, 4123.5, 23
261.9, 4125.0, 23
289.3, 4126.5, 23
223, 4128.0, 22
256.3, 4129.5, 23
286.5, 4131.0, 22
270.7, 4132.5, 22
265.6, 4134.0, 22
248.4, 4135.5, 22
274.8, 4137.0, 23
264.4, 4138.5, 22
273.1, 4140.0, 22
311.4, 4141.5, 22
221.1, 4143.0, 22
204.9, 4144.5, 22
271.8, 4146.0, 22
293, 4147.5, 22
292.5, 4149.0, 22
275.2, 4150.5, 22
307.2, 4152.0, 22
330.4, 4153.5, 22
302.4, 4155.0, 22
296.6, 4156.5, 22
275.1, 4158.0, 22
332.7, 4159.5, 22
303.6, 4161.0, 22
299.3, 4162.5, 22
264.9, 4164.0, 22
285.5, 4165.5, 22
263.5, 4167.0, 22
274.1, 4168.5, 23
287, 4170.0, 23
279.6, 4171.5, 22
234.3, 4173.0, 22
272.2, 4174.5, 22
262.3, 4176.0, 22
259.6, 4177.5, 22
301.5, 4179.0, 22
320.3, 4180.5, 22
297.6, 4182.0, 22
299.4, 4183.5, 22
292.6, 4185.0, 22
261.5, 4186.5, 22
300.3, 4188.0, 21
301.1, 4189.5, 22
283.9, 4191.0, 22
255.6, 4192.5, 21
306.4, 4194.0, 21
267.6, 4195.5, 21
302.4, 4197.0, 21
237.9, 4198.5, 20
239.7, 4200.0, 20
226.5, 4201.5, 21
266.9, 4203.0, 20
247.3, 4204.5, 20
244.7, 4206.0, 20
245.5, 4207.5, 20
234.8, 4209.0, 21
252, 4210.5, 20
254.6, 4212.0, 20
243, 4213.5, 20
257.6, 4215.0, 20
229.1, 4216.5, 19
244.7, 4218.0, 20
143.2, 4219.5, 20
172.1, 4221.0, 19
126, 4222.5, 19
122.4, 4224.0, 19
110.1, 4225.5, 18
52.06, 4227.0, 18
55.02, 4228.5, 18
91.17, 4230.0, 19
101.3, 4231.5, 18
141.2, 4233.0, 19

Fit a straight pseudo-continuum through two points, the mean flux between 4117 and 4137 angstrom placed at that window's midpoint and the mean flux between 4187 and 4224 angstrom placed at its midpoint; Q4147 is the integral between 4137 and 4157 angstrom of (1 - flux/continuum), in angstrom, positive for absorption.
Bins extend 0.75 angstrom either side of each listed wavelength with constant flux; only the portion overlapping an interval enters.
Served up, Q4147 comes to -1.28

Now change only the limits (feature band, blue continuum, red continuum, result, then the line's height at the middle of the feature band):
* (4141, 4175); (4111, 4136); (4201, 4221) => -4.1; 251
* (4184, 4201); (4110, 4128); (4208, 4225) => -4.4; 220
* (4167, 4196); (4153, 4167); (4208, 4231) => -3.6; 252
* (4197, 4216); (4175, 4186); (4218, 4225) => -4.6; 202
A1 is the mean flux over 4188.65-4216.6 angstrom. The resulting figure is 259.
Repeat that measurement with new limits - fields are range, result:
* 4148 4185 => 288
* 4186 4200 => 278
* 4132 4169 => 280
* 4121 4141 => 270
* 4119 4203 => 278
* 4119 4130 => 271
